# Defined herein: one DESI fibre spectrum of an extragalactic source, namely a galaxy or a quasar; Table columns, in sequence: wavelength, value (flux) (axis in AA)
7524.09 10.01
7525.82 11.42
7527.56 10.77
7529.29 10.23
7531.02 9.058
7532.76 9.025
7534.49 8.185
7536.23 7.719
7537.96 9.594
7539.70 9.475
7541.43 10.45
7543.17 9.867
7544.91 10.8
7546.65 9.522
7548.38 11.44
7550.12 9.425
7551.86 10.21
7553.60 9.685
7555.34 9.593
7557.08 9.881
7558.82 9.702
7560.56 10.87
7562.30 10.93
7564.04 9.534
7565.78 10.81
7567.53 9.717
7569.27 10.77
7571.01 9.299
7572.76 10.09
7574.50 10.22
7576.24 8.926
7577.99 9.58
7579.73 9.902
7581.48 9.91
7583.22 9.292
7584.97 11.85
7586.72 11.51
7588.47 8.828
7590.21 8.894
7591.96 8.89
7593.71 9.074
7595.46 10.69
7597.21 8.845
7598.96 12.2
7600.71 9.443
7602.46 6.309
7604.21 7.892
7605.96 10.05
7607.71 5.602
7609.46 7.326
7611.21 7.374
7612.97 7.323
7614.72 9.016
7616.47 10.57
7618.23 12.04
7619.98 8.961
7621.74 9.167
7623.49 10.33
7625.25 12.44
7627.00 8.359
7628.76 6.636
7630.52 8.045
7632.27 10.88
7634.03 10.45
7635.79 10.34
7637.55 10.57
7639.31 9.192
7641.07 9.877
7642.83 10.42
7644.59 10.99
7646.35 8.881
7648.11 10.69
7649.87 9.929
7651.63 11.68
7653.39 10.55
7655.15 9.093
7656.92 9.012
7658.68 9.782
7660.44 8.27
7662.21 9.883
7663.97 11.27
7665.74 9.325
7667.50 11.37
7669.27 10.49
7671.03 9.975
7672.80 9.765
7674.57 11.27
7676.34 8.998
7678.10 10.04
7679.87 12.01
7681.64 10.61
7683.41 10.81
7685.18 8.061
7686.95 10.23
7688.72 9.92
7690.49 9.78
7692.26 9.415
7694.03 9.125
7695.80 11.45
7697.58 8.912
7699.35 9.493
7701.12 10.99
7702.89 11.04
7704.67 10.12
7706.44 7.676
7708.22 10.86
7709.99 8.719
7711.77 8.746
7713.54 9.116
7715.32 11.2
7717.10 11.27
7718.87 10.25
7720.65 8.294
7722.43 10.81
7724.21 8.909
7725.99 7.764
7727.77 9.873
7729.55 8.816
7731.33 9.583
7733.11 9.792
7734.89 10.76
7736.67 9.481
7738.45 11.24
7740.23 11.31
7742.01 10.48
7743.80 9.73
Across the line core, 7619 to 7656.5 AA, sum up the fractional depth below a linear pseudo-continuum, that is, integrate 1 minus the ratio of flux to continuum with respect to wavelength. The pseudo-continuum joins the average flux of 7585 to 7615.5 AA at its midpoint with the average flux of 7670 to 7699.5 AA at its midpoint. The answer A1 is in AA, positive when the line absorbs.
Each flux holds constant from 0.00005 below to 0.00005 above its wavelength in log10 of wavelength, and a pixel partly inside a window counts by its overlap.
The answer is -2.0 AA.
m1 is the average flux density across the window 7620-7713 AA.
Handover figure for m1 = 9.91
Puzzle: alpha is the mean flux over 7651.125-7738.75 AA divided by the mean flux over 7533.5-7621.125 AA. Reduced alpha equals 1.04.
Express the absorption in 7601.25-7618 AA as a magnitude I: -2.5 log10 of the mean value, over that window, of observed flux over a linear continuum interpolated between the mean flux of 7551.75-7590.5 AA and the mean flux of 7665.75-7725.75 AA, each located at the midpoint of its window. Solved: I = 0.22 mag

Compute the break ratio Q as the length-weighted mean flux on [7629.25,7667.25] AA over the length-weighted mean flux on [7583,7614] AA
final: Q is 1.11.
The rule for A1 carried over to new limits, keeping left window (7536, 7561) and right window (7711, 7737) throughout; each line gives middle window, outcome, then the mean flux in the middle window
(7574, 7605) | 0.92 AA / 9.57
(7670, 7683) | -0.90 AA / 10.4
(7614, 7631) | 0.37 AA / 9.59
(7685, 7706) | -0.43 AA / 9.89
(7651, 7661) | 0.03 AA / 9.73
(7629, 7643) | -0.01 AA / 9.79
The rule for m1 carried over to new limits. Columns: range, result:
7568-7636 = 9.41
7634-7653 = 10.3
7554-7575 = 10.1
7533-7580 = 9.85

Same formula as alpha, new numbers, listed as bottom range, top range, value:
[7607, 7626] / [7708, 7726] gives 1.06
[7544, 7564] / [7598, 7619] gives 0.86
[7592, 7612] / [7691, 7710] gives 1.14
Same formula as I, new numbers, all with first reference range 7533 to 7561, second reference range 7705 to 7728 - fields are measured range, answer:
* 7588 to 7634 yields 0.07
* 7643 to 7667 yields -0.04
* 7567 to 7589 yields -0.03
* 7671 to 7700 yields -0.05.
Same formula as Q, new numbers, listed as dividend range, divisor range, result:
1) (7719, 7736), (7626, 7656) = 0.96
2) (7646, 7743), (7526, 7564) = 1.01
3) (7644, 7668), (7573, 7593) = 1.02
